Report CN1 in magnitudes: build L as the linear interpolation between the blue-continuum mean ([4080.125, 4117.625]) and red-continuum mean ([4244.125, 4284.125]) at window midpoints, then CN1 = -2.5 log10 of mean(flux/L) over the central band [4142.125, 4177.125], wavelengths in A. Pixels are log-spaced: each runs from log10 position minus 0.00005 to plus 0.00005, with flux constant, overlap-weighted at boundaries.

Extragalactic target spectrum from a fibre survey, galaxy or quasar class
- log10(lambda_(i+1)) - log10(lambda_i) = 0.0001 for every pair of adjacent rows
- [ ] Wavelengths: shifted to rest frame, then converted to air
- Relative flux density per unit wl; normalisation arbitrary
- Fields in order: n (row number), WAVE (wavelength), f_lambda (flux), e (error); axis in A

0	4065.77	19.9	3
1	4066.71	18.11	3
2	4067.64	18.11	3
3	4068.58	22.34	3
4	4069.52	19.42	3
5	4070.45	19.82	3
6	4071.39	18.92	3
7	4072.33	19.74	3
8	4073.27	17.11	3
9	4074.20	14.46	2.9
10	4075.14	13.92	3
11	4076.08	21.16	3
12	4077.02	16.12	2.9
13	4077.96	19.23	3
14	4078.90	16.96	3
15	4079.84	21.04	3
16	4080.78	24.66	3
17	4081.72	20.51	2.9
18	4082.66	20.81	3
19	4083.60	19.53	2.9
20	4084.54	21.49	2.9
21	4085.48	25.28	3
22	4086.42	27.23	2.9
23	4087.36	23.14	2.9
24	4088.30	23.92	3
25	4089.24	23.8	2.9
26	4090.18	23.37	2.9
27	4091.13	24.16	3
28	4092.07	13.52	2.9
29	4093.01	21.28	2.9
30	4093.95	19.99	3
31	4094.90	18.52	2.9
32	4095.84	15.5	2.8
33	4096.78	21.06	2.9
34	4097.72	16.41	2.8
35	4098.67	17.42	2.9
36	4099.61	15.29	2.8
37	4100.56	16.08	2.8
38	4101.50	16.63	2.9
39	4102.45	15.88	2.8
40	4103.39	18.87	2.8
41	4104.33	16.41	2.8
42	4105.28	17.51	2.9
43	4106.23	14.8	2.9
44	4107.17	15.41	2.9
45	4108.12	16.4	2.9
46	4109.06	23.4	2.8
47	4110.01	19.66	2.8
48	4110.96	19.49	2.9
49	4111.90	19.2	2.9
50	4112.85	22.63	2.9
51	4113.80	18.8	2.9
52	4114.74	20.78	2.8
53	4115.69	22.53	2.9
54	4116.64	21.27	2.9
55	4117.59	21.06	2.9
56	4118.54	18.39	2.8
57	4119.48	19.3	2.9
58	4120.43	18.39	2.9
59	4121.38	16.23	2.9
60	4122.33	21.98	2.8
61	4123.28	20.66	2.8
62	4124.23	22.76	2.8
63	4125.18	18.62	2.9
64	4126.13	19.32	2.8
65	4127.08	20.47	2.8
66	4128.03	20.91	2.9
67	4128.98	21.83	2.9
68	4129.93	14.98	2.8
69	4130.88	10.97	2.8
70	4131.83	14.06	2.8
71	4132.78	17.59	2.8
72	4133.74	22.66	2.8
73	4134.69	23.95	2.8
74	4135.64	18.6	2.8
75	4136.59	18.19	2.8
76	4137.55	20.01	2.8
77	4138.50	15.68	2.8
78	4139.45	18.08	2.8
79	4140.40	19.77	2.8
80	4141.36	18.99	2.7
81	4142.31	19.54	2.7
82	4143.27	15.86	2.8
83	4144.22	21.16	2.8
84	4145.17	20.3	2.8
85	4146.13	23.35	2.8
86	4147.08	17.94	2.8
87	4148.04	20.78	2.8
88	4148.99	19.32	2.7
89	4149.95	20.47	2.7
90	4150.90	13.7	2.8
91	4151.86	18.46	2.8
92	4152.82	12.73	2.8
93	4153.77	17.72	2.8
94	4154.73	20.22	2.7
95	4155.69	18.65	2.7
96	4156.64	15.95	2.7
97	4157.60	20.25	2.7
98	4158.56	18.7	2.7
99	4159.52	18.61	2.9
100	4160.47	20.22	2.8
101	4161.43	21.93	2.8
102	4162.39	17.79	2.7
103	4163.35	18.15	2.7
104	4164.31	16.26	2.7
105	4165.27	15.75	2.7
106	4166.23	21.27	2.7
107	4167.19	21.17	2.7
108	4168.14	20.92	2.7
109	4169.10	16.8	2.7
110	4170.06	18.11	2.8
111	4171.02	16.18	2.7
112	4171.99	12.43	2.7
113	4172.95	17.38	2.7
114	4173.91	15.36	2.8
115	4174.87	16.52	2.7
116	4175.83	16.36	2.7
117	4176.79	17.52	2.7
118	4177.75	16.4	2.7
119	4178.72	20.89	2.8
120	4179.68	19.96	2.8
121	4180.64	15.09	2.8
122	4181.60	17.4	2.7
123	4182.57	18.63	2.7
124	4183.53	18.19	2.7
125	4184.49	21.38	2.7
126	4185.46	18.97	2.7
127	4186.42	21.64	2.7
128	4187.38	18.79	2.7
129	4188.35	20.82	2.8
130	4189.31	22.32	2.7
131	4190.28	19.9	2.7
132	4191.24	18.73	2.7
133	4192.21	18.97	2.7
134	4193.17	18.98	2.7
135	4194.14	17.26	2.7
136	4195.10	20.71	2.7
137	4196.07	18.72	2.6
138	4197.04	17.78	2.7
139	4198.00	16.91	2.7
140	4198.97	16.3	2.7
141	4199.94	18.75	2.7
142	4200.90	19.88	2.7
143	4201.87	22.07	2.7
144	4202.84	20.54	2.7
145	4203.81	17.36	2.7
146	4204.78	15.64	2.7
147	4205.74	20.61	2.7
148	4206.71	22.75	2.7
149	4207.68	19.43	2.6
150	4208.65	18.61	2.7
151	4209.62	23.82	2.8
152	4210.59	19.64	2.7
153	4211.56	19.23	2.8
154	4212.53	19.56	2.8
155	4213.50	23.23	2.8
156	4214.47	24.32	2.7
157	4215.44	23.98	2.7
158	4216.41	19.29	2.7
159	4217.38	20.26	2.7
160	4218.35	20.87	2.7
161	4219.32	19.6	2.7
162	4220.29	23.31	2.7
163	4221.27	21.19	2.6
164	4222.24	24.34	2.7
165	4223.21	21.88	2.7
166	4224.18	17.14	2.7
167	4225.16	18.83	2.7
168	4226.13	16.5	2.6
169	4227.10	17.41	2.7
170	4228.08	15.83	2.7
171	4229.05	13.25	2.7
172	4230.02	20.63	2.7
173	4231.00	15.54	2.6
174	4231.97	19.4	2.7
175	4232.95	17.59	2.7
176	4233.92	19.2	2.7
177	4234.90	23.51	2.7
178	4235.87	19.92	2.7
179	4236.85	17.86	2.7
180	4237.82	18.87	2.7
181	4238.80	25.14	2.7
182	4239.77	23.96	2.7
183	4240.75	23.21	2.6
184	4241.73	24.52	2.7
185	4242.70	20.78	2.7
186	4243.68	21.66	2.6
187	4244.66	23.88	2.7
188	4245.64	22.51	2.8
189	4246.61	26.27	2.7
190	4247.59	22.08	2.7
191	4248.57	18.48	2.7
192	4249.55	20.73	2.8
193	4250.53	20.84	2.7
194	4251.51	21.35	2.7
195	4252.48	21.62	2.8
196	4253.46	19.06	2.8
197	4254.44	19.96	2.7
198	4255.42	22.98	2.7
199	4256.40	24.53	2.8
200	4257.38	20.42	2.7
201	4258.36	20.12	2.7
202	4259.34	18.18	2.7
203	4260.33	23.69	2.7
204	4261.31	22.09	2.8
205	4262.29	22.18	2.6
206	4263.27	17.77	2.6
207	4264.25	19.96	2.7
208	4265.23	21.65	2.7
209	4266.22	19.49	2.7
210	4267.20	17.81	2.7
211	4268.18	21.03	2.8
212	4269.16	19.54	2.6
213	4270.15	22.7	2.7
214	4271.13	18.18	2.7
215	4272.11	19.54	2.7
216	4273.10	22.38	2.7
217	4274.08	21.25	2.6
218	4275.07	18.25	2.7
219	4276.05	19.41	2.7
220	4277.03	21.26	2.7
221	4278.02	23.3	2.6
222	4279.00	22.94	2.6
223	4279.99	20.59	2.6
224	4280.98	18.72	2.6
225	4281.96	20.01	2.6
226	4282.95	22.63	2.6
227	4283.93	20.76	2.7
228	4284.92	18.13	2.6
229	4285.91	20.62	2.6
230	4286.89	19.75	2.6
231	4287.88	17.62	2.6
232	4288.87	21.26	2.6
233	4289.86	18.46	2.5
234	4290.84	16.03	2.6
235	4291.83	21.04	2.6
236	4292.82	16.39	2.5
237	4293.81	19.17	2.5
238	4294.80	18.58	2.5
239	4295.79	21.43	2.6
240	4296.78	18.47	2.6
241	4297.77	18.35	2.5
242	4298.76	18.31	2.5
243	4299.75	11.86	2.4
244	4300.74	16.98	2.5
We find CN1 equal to 0.116 mag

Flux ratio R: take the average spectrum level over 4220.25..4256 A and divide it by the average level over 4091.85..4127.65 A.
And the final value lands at 1.09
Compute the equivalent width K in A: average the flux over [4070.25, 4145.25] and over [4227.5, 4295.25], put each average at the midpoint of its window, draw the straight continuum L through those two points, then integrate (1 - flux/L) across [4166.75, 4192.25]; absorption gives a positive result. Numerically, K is 1.8 A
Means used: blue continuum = 19.3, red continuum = 20.4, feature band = 18.4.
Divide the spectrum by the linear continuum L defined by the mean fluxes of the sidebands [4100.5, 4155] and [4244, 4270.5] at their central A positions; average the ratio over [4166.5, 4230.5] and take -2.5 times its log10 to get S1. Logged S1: 0.052 mag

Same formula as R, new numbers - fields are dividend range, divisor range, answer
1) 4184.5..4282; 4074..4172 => 1.07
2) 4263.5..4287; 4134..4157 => 1.09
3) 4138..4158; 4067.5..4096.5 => 0.92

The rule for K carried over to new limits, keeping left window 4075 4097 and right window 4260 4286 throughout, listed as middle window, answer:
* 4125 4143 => 1.8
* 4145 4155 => 1.0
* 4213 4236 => 0.8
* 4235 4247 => -1.0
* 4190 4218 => 1.2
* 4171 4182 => 2.1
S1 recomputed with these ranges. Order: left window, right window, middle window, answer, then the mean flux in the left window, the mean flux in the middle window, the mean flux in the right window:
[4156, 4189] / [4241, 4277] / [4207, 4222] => -0.08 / 18.3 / 21.2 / 21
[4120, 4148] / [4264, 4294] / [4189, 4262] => -0.04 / 19.1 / 20.4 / 20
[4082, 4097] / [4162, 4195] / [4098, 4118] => 0.12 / 21.4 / 18.5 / 18.3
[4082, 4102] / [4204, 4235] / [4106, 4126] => 0.03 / 20.2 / 19.7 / 19.8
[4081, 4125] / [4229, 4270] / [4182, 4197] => 0.05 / 19.7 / 19.5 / 20.9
